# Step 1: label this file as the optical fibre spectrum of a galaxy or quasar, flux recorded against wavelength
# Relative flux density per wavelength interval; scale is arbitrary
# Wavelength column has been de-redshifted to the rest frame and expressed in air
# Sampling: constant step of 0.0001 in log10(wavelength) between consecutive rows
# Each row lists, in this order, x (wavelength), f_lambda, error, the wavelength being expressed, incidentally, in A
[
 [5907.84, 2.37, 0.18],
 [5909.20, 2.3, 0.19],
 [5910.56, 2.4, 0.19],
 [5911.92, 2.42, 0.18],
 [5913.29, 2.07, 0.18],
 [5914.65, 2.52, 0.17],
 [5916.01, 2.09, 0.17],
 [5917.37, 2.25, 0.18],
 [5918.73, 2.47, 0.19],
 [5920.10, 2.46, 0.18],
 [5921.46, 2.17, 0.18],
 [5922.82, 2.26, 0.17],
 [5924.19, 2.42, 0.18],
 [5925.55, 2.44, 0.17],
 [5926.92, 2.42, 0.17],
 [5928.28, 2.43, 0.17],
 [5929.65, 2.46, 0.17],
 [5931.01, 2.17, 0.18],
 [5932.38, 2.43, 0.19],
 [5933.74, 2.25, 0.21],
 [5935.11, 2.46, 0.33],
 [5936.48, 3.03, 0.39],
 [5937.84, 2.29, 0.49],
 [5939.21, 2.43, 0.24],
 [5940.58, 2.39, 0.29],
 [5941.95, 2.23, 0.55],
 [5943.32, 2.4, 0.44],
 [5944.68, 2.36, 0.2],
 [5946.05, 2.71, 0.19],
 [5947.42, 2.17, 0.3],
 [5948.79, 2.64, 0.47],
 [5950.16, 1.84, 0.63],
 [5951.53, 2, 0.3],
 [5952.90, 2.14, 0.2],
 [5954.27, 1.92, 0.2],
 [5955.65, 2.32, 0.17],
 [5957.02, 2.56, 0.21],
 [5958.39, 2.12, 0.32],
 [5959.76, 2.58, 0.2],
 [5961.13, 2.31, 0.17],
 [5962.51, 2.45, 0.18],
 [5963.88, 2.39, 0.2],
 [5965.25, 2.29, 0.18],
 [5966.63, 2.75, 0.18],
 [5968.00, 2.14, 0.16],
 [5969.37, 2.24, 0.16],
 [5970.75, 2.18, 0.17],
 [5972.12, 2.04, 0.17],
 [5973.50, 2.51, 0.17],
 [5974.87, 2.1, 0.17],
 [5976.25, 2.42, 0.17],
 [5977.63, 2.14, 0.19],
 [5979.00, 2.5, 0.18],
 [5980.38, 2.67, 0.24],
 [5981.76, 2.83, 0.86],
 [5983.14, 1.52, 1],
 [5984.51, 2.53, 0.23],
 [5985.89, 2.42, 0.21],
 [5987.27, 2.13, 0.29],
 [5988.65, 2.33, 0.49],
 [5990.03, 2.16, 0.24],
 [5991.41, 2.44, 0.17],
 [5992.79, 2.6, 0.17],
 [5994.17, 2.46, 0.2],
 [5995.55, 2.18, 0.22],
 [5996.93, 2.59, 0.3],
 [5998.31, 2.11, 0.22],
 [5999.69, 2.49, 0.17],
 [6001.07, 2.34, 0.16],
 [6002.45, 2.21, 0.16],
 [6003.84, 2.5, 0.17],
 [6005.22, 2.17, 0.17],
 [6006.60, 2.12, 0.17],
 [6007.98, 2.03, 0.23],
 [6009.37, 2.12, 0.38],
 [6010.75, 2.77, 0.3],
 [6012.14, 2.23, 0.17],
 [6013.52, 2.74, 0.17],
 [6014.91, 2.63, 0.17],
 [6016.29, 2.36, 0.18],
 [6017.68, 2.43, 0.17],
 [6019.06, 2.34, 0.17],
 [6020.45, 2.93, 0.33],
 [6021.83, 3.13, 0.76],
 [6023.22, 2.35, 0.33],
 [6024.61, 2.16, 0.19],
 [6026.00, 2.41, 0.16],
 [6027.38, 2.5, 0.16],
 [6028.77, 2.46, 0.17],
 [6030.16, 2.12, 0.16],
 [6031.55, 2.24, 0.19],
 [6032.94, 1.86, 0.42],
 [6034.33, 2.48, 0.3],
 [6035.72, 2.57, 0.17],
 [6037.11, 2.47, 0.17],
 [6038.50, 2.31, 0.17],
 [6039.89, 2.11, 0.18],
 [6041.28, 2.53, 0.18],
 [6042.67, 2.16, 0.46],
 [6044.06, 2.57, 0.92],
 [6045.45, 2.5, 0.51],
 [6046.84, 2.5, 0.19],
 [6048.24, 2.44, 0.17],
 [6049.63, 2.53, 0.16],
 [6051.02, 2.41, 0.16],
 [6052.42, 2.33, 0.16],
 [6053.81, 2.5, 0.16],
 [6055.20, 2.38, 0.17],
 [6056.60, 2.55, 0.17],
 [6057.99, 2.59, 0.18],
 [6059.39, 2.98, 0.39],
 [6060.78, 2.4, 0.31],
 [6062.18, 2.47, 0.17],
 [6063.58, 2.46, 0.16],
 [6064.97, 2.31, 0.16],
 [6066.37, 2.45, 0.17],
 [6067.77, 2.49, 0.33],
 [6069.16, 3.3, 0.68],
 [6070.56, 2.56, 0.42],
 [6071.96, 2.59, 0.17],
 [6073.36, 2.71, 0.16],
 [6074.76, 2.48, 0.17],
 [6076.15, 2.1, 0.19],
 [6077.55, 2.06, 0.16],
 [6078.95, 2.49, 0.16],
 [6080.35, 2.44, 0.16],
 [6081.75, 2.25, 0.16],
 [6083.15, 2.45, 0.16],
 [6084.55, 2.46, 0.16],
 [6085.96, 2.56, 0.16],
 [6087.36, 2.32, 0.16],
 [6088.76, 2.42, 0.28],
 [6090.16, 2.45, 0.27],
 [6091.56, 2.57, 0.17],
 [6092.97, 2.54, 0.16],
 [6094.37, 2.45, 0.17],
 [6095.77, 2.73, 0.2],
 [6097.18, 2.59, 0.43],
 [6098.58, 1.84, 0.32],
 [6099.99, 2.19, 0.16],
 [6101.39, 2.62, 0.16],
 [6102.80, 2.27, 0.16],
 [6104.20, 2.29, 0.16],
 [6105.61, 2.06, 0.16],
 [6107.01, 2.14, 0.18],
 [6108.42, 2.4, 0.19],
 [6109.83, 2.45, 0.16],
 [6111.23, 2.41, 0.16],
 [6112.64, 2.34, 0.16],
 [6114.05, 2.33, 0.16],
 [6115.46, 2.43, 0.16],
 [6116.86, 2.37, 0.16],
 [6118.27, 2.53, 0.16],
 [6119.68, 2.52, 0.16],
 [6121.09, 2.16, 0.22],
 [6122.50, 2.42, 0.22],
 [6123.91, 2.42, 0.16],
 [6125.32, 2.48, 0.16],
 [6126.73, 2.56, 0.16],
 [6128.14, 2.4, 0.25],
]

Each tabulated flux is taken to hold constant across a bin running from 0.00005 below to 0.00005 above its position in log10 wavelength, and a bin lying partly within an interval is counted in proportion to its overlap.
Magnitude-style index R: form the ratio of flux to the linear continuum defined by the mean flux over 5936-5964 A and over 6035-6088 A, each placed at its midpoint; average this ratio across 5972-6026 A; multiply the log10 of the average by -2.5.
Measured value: 0.01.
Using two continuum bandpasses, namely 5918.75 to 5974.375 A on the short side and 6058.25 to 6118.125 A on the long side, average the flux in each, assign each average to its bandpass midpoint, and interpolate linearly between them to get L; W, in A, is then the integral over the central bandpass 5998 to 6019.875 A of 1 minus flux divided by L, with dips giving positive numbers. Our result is 0.3 A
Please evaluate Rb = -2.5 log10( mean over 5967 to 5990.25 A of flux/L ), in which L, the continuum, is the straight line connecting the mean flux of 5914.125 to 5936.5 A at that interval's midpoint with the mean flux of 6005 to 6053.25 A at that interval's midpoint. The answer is 0.04 mag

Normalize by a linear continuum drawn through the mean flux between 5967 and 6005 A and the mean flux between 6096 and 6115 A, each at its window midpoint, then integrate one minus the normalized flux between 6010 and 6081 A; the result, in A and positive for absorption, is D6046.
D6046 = -4.52 A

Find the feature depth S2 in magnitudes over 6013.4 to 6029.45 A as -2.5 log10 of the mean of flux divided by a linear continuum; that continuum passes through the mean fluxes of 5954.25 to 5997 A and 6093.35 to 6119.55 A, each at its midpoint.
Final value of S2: -0.080 mag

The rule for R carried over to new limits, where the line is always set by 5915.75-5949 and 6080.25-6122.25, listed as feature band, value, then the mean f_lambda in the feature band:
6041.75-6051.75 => -0.03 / 2.45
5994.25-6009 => 0.05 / 2.28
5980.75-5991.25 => 0.05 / 2.29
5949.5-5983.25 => 0.05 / 2.29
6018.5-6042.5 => -0.01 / 2.4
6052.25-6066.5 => -0.05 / 2.5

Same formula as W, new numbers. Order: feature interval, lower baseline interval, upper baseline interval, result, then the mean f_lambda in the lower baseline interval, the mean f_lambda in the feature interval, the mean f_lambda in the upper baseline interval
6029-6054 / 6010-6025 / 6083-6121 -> 1.42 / 2.56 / 2.37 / 2.39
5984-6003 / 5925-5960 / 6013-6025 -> 1.07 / 2.35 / 2.36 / 2.57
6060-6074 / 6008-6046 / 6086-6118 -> -1.04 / 2.42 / 2.58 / 2.38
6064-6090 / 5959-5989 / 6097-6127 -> -1.35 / 2.34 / 2.47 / 2.35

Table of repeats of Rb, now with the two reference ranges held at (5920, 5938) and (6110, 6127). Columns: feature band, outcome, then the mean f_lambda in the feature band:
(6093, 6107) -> 0.034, 2.34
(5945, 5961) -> 0.062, 2.28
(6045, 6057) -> -0.020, 2.46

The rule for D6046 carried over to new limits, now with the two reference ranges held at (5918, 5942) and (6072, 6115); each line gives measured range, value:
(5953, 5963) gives 0.4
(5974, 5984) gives 0.3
